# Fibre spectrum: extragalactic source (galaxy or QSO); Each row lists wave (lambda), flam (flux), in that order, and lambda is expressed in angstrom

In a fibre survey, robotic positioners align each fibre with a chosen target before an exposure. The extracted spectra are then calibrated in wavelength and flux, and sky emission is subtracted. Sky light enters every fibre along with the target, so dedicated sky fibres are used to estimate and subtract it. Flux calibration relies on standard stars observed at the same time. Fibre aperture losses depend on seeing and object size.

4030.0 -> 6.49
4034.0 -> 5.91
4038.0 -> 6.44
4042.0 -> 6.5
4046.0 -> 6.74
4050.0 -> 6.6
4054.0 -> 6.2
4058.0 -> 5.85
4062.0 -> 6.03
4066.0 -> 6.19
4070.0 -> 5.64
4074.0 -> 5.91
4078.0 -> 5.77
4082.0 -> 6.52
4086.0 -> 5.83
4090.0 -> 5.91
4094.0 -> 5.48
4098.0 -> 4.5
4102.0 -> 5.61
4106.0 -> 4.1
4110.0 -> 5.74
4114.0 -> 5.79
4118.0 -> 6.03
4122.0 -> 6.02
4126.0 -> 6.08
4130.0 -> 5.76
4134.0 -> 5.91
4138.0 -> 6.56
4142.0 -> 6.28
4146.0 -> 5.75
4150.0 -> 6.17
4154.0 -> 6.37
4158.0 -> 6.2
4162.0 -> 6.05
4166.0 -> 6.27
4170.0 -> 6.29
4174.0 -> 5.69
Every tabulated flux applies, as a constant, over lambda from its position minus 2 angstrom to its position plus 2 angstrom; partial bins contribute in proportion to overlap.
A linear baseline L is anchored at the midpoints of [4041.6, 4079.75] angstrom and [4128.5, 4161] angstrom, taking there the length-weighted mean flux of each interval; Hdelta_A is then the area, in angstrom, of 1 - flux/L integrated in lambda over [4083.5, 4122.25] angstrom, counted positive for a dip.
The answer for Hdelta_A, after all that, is 4.0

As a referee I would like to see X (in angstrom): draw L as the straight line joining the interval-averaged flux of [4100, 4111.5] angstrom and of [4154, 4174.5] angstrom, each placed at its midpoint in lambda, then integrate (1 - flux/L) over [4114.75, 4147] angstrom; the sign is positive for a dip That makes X -2.8 angstrom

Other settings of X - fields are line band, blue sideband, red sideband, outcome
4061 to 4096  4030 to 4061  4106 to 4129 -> 0.87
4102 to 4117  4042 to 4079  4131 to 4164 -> 2.01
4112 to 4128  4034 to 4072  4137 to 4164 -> 0.56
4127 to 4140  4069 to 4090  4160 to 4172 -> 0.06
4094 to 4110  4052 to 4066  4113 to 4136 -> 2.73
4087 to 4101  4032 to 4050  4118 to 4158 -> 1.99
